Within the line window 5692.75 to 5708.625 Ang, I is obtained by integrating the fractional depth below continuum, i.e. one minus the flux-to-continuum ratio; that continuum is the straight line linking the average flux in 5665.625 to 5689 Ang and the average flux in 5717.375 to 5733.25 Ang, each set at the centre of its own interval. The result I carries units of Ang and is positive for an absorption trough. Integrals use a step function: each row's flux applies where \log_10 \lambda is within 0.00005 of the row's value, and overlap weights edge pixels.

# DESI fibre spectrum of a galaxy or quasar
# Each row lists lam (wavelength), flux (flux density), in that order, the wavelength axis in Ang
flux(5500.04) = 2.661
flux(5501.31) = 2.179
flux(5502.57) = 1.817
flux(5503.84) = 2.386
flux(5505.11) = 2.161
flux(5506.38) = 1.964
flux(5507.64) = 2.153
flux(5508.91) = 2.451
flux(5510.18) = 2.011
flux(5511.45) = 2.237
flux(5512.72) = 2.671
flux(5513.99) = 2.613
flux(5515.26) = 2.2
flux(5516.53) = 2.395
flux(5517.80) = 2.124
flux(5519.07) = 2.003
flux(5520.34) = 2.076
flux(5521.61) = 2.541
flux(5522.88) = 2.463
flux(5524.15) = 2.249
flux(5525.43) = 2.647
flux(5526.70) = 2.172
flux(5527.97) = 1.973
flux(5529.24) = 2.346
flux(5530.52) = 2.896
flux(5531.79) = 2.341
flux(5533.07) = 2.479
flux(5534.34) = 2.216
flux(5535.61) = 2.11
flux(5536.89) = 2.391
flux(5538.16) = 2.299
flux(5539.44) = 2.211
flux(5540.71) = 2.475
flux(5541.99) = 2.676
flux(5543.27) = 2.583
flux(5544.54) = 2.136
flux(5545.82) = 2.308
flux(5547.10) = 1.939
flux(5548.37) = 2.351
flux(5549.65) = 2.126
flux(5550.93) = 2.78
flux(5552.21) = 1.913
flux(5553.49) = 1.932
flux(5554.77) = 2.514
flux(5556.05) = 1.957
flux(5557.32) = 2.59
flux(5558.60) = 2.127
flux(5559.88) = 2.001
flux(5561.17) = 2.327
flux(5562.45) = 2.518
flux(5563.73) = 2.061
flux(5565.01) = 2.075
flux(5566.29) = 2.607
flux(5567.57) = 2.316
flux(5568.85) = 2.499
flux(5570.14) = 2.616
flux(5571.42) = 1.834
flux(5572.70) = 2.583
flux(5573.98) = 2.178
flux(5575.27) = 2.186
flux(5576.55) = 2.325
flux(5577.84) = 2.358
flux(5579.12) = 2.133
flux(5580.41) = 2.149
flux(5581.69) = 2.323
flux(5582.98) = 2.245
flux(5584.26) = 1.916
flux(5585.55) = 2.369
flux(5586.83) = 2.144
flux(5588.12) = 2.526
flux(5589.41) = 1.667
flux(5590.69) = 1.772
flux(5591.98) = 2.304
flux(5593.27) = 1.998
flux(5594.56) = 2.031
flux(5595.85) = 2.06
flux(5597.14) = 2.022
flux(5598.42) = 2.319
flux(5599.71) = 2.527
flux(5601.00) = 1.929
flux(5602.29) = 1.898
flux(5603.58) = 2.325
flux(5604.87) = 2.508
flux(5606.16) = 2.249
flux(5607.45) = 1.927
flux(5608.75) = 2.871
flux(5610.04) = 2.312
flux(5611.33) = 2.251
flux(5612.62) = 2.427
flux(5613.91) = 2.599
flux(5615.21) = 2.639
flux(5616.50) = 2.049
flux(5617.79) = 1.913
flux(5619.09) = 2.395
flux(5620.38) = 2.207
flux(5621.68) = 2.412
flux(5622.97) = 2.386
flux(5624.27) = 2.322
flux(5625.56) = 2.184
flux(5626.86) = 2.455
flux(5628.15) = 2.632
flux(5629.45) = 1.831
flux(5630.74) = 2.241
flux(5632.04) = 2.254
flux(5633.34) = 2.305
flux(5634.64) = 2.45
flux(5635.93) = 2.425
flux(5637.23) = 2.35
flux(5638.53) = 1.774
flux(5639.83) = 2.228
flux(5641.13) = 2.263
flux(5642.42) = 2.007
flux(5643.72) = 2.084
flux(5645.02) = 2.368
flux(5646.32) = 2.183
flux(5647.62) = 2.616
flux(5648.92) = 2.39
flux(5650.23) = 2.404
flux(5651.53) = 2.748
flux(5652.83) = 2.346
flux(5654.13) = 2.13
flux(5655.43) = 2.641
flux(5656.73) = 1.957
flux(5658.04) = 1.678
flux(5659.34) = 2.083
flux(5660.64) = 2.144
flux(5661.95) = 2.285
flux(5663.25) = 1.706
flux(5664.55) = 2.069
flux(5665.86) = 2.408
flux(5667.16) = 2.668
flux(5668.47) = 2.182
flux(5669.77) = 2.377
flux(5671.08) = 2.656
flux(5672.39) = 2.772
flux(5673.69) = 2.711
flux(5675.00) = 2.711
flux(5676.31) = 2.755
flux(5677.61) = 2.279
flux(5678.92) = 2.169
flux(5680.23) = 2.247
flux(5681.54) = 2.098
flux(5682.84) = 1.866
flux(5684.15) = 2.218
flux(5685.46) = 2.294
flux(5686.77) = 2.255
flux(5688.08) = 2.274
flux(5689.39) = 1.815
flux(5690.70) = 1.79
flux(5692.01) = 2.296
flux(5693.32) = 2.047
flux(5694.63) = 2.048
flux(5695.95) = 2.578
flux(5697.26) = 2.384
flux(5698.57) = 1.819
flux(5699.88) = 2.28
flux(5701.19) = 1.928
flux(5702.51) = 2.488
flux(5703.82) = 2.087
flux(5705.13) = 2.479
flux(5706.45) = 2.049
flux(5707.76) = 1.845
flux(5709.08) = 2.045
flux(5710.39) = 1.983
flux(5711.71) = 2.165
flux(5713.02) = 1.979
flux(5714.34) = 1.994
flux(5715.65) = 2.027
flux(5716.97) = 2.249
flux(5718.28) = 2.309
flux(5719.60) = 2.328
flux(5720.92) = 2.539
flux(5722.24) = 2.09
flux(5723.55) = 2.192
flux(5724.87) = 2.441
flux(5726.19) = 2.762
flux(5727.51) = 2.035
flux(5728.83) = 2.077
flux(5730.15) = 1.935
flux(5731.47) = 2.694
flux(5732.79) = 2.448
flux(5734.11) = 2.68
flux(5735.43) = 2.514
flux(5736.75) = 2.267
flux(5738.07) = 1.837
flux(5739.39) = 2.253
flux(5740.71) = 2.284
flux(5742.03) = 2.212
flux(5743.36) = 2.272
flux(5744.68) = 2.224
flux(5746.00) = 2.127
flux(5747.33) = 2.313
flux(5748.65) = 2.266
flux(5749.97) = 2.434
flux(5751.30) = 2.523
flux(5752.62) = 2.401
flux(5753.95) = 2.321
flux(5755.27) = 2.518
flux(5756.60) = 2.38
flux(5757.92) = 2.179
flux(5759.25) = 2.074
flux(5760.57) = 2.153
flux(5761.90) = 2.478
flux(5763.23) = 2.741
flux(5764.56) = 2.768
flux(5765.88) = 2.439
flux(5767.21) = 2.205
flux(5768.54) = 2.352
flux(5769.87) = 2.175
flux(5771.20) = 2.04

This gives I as 1.2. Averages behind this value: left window 2.38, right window 2.32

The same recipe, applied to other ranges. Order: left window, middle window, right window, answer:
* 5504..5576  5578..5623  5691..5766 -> 1.3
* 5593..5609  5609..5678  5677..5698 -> -4.4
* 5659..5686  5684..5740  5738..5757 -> 2.6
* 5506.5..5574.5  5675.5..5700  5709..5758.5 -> 1.0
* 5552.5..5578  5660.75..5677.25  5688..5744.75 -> -1.5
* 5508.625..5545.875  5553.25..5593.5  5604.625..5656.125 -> 1.8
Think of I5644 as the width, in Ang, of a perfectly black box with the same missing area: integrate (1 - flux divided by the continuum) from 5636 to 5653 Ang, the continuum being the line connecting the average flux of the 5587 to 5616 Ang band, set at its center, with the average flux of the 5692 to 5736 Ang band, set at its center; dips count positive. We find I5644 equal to -0.5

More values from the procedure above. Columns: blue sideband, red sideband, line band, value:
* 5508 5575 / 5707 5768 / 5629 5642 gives 0.5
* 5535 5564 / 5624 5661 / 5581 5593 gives 0.7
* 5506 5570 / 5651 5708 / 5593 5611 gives 0.5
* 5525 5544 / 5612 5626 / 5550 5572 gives 0.8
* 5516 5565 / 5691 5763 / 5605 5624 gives -0.5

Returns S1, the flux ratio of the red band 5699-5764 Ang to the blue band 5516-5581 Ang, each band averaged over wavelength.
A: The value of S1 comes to 1.0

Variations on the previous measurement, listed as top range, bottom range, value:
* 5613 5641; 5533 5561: 1.01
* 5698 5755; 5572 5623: 1.00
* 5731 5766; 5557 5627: 1.05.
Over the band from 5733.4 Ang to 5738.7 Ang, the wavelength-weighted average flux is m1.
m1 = 2.33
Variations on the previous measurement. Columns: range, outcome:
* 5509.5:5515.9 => 2.35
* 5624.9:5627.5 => 2.32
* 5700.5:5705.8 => 2.24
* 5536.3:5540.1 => 2.3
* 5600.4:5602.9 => 1.91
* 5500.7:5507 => 2.1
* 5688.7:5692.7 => 1.97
